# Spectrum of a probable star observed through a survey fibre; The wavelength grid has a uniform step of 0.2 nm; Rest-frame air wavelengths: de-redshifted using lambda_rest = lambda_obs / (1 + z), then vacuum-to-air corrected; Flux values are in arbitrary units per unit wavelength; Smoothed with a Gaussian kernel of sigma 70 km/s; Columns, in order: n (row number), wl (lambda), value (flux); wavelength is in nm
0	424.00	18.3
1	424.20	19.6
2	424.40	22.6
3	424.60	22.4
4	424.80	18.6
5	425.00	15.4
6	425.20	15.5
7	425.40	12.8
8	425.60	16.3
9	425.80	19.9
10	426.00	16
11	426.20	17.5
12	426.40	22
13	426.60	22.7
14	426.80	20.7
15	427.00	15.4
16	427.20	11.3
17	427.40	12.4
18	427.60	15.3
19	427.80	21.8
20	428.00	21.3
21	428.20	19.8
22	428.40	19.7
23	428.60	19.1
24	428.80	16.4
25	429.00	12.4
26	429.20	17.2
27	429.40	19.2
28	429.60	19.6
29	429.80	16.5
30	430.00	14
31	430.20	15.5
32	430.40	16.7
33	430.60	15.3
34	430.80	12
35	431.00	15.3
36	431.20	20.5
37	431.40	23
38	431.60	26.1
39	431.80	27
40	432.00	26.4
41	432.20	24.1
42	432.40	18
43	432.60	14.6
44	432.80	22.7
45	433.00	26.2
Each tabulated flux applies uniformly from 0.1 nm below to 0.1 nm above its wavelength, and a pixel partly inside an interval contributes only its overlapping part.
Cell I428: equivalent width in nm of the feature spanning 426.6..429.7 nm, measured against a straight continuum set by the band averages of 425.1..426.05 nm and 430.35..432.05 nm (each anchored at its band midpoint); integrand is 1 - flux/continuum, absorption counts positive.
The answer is 0.06 nm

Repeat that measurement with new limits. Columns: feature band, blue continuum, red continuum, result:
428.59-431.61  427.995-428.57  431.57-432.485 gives 0.68 nm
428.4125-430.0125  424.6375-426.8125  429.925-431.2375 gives -0.10 nm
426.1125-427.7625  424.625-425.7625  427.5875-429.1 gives 0.01 nm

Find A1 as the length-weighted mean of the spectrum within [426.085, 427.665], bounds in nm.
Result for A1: 17.2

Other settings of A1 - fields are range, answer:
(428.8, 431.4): 16.5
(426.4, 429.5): 17.8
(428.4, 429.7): 17.5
